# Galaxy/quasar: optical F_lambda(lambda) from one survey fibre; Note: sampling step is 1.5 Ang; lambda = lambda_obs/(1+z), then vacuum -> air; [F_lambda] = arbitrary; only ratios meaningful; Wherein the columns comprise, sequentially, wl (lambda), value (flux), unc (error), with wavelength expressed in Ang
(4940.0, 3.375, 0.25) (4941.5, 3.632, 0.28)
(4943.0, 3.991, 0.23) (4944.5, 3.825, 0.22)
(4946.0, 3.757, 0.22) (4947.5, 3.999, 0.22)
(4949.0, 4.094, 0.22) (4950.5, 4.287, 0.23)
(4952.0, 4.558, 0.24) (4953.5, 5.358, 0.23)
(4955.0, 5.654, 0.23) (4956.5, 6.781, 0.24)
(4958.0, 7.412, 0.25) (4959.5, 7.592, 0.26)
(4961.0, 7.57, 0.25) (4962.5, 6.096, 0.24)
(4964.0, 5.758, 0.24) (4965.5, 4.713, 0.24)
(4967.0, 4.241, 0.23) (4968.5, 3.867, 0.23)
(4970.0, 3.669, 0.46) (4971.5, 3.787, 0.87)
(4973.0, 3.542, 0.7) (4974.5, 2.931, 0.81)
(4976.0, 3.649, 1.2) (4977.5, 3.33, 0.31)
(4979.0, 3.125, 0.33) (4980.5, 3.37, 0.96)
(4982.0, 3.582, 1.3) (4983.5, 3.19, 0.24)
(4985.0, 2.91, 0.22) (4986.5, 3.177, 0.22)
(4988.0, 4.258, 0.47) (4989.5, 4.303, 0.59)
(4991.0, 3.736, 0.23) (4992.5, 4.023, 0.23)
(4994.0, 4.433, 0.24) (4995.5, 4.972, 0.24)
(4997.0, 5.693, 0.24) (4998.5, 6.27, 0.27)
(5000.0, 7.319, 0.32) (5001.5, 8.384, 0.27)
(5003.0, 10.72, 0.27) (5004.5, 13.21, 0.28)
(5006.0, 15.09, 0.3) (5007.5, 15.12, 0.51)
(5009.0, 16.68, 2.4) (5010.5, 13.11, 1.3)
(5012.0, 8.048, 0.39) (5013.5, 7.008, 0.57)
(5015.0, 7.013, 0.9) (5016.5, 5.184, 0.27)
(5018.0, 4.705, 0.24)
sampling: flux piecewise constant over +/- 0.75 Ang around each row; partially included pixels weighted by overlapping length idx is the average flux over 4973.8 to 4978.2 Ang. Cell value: 3.31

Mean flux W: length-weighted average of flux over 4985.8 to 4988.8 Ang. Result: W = 3.74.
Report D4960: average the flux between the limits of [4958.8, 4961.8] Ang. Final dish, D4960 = 7.56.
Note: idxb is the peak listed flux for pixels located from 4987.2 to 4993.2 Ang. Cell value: 4.303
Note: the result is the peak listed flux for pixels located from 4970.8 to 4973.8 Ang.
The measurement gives 3.787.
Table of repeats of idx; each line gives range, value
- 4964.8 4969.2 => 4.27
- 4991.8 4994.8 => 4.24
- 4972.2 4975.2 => 3.25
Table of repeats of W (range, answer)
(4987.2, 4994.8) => 4.15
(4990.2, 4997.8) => 4.58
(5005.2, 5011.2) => 15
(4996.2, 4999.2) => 5.96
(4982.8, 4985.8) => 3.05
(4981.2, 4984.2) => 3.39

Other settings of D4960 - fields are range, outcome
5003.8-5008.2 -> 14.5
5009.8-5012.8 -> 10.5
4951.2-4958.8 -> 5.95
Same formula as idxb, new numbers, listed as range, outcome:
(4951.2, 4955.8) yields 5.654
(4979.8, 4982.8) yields 3.582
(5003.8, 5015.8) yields 16.68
